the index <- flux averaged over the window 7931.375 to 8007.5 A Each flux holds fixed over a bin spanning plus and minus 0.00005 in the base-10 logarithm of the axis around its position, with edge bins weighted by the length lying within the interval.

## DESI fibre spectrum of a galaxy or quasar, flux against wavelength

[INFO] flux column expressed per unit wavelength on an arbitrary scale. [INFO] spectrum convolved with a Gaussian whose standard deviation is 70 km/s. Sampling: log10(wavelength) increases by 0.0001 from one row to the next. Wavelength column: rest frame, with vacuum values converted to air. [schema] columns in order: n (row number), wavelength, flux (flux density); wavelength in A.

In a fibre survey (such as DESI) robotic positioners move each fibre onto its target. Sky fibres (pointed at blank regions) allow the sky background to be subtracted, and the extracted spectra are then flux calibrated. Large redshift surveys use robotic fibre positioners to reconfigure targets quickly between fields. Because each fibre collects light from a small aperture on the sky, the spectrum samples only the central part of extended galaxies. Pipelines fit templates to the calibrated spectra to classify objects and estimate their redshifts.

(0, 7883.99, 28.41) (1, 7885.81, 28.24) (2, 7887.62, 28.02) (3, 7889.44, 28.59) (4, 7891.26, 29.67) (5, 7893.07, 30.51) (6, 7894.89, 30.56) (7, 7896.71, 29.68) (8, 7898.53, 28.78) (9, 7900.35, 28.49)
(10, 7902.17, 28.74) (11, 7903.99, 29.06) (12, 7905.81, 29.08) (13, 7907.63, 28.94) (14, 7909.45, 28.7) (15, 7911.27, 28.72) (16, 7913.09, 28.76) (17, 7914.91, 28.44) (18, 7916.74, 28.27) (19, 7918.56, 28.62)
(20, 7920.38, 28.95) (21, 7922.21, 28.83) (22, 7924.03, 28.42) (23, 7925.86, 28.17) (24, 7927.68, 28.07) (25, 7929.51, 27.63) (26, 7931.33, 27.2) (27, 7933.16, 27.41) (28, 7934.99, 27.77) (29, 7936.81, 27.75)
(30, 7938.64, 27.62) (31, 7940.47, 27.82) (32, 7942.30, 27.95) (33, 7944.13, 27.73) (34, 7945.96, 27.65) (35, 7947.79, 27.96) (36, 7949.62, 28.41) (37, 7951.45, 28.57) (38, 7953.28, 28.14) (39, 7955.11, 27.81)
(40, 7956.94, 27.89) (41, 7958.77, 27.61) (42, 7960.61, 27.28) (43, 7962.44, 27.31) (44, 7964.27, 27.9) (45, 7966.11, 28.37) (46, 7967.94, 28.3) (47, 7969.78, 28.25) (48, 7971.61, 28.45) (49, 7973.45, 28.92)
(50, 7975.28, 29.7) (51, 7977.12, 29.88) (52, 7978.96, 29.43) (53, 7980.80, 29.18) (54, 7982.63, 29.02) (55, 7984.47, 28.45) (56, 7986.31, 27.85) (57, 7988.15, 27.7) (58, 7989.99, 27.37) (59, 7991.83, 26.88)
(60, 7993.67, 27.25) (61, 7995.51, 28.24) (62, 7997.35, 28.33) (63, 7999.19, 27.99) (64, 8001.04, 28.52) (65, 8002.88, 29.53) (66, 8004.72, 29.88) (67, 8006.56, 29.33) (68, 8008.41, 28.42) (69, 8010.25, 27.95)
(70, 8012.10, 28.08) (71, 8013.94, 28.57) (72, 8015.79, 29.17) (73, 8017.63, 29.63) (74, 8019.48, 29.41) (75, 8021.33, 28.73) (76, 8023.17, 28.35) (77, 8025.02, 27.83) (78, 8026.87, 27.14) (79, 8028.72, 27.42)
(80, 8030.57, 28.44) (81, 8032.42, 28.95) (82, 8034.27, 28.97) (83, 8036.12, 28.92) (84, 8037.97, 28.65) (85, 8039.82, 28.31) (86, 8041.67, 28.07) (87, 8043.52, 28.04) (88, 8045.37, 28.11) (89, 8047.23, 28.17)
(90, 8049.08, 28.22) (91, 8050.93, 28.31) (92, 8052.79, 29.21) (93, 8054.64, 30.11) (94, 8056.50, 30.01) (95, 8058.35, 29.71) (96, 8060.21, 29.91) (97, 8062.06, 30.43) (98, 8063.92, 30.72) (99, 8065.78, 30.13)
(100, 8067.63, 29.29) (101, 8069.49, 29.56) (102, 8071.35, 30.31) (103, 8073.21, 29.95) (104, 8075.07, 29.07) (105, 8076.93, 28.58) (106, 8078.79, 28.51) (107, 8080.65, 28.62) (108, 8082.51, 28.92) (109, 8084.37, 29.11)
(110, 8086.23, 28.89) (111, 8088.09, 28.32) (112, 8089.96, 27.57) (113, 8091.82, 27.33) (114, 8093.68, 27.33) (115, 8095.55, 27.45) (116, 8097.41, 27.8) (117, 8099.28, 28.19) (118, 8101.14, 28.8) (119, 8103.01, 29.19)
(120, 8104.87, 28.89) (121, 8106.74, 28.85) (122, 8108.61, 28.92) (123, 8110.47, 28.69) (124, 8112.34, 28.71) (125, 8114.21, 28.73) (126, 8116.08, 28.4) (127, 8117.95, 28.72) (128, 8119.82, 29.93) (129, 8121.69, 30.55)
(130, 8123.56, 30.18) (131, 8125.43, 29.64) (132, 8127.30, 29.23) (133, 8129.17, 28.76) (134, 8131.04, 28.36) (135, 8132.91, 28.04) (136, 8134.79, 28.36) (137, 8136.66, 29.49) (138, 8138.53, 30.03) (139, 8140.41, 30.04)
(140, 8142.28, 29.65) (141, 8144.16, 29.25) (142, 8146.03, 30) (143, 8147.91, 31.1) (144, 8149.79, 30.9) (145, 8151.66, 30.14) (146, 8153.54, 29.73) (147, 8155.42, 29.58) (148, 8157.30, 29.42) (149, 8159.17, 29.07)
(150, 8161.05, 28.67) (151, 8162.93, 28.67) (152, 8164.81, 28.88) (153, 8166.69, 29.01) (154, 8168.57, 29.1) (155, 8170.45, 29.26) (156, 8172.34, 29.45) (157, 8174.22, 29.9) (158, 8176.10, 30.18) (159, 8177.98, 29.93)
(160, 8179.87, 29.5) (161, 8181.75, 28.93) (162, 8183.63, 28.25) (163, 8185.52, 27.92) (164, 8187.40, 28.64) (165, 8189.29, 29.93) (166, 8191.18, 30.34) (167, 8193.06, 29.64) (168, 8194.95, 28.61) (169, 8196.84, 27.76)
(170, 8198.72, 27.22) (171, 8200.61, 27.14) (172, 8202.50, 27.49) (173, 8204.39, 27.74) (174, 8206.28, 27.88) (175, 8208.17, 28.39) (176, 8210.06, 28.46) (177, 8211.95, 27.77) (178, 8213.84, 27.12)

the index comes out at 28.2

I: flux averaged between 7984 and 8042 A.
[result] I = 28.4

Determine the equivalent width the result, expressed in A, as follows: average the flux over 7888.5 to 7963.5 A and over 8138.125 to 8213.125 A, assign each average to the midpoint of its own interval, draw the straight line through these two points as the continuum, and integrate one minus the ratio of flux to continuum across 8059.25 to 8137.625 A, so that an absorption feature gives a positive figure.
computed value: -0.3 A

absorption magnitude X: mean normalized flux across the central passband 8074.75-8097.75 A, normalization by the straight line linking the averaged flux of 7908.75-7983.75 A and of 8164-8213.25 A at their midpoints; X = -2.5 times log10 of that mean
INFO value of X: 0.01 mag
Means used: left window 28.3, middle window 28.3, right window 28.7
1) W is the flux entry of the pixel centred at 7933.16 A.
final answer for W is 27.41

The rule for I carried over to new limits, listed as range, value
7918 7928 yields 28.5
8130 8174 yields 29.4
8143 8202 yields 29.2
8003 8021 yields 29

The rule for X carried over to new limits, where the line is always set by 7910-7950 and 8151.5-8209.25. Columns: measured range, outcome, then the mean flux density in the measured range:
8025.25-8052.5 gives 0.007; 28.3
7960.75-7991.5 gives -0.008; 28.4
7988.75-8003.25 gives 0.014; 27.9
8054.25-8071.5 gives -0.055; 30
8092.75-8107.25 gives 0.013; 28.3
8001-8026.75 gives -0.016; 28.8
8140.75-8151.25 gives -0.051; 30.2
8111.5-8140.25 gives -0.017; 29.2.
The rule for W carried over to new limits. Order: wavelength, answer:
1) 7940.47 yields 27.82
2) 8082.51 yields 28.92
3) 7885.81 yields 28.24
